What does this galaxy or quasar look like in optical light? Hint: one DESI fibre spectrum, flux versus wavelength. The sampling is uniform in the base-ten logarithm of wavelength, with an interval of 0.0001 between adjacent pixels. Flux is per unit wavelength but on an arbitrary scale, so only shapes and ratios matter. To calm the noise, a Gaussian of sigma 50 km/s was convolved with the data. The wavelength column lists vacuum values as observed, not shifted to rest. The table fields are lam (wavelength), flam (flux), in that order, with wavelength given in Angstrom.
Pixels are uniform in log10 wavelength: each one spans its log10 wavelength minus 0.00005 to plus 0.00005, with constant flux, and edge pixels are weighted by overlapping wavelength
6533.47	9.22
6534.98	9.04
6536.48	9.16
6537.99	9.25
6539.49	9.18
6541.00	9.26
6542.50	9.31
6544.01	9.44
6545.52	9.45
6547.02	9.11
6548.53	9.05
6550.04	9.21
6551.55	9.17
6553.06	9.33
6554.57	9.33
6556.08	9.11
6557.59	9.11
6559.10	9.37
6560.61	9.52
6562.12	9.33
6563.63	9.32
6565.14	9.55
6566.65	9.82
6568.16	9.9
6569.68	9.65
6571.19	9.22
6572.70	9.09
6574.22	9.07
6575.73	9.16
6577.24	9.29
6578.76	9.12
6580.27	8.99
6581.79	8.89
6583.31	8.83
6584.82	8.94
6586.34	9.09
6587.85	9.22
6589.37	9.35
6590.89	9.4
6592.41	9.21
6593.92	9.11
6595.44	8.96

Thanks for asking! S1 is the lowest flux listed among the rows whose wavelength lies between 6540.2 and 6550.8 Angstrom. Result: 9.05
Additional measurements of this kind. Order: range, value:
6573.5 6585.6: 8.83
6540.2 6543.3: 9.26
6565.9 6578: 9.07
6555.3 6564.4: 9.11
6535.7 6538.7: 9.16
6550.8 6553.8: 9.17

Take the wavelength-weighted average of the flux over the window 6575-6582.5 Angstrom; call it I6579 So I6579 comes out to 9.09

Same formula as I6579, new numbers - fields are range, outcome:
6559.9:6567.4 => 9.51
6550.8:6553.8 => 9.25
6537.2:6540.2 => 9.22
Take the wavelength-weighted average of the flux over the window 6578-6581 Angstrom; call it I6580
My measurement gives 9.06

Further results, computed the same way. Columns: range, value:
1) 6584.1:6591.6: 9.2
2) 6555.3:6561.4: 9.28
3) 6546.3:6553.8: 9.17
